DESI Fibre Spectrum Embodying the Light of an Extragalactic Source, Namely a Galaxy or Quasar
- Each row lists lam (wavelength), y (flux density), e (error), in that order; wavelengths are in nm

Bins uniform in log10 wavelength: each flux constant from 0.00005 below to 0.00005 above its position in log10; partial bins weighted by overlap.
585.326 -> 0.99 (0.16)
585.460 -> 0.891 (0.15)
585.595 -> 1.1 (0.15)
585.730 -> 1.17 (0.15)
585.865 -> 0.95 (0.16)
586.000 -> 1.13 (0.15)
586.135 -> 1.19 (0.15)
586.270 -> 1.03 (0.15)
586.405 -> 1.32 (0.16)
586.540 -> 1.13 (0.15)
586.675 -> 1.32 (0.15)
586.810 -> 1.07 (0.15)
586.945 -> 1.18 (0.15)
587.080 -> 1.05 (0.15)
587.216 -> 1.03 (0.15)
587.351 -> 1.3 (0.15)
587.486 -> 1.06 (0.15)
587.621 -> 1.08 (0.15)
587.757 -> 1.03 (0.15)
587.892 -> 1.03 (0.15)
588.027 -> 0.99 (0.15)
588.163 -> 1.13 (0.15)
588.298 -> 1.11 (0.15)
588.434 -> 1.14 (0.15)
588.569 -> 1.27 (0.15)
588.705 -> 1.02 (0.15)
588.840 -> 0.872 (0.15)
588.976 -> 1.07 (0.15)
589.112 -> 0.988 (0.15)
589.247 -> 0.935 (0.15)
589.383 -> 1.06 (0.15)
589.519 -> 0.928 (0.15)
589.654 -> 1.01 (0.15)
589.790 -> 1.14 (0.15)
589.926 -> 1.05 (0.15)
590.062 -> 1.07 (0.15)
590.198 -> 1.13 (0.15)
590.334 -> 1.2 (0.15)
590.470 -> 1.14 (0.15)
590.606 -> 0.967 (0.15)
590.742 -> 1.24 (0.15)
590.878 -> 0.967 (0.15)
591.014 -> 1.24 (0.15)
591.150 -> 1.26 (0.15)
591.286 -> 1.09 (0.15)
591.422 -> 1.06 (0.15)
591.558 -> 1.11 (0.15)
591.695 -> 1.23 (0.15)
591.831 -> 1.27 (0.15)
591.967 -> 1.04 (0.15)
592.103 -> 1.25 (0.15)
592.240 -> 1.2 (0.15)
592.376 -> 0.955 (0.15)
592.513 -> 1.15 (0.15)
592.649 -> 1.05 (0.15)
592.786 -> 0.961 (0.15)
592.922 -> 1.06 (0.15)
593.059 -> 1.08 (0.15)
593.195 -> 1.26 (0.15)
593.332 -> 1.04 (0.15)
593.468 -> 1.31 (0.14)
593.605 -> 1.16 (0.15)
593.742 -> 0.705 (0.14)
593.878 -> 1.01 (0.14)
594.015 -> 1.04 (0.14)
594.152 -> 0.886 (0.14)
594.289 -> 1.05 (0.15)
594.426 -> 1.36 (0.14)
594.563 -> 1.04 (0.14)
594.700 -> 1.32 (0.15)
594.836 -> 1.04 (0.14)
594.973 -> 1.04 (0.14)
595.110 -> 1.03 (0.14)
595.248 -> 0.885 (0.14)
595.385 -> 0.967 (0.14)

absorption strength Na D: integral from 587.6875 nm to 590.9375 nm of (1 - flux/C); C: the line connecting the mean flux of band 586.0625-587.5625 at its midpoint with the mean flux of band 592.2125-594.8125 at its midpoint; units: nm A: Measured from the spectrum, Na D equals 0.19 nm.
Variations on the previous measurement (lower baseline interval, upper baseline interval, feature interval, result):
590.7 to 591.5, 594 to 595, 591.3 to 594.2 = 0.088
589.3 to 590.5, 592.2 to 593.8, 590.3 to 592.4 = -0.125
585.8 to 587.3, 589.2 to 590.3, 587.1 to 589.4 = 0.043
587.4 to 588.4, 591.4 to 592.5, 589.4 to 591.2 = 0.020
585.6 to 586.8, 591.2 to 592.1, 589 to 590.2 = 0.121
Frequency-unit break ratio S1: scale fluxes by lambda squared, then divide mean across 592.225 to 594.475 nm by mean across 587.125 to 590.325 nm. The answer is 1.02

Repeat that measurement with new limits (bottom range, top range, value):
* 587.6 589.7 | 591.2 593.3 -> 1.09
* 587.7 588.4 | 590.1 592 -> 1.08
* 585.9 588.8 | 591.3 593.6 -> 1.02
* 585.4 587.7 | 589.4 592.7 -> 1.01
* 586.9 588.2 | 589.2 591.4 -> 1.01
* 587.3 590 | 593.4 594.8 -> 1.05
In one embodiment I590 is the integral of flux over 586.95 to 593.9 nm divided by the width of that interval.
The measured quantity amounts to 1.09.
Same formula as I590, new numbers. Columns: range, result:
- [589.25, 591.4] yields 1.09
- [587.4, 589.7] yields 1.05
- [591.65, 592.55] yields 1.15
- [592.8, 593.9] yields 1.08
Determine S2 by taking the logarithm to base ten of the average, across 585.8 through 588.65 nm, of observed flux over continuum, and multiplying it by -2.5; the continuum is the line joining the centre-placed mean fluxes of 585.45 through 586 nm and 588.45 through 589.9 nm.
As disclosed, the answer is -0.076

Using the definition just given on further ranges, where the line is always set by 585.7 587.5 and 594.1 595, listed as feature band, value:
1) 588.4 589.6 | 0.103 mag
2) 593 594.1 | 0.043 mag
